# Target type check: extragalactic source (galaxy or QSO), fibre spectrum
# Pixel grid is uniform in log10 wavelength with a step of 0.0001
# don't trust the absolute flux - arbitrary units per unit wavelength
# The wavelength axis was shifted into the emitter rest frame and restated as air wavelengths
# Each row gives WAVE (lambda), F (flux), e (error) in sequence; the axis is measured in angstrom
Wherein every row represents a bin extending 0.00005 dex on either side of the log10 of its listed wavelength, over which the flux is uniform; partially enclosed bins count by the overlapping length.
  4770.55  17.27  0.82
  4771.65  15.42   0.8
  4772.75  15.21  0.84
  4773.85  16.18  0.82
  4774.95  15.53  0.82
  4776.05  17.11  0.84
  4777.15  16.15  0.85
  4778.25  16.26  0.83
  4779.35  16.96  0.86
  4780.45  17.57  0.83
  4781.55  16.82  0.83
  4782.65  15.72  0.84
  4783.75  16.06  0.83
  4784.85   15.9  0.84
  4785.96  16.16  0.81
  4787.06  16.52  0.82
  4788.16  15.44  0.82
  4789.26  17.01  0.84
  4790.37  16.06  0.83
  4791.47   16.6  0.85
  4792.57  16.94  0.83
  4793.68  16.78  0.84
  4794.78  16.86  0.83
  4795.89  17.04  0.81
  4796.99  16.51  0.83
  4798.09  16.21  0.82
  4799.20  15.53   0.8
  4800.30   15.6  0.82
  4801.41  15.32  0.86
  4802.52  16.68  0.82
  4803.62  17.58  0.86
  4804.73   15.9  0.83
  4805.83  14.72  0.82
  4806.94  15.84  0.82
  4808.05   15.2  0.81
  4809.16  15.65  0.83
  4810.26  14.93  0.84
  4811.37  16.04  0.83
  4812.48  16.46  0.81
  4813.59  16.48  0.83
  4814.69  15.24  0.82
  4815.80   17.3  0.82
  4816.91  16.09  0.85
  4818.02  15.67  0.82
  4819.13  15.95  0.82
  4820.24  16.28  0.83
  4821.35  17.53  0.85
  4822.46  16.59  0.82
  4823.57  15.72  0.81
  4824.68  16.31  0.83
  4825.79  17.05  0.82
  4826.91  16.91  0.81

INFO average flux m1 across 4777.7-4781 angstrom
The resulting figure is 16.9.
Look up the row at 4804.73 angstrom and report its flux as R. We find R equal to 15.9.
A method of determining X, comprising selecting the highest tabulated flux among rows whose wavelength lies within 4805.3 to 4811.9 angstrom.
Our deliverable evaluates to 16.04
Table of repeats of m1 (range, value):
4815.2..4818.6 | 16.3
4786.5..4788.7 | 16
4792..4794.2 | 16.8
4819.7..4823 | 16.8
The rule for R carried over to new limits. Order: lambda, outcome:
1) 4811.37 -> 16.04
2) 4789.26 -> 17.01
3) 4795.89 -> 17.04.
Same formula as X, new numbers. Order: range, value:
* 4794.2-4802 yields 17.04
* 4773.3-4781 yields 17.57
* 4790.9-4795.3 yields 16.94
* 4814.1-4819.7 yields 17.3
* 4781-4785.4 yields 16.82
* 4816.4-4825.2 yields 17.53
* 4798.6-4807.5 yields 17.58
